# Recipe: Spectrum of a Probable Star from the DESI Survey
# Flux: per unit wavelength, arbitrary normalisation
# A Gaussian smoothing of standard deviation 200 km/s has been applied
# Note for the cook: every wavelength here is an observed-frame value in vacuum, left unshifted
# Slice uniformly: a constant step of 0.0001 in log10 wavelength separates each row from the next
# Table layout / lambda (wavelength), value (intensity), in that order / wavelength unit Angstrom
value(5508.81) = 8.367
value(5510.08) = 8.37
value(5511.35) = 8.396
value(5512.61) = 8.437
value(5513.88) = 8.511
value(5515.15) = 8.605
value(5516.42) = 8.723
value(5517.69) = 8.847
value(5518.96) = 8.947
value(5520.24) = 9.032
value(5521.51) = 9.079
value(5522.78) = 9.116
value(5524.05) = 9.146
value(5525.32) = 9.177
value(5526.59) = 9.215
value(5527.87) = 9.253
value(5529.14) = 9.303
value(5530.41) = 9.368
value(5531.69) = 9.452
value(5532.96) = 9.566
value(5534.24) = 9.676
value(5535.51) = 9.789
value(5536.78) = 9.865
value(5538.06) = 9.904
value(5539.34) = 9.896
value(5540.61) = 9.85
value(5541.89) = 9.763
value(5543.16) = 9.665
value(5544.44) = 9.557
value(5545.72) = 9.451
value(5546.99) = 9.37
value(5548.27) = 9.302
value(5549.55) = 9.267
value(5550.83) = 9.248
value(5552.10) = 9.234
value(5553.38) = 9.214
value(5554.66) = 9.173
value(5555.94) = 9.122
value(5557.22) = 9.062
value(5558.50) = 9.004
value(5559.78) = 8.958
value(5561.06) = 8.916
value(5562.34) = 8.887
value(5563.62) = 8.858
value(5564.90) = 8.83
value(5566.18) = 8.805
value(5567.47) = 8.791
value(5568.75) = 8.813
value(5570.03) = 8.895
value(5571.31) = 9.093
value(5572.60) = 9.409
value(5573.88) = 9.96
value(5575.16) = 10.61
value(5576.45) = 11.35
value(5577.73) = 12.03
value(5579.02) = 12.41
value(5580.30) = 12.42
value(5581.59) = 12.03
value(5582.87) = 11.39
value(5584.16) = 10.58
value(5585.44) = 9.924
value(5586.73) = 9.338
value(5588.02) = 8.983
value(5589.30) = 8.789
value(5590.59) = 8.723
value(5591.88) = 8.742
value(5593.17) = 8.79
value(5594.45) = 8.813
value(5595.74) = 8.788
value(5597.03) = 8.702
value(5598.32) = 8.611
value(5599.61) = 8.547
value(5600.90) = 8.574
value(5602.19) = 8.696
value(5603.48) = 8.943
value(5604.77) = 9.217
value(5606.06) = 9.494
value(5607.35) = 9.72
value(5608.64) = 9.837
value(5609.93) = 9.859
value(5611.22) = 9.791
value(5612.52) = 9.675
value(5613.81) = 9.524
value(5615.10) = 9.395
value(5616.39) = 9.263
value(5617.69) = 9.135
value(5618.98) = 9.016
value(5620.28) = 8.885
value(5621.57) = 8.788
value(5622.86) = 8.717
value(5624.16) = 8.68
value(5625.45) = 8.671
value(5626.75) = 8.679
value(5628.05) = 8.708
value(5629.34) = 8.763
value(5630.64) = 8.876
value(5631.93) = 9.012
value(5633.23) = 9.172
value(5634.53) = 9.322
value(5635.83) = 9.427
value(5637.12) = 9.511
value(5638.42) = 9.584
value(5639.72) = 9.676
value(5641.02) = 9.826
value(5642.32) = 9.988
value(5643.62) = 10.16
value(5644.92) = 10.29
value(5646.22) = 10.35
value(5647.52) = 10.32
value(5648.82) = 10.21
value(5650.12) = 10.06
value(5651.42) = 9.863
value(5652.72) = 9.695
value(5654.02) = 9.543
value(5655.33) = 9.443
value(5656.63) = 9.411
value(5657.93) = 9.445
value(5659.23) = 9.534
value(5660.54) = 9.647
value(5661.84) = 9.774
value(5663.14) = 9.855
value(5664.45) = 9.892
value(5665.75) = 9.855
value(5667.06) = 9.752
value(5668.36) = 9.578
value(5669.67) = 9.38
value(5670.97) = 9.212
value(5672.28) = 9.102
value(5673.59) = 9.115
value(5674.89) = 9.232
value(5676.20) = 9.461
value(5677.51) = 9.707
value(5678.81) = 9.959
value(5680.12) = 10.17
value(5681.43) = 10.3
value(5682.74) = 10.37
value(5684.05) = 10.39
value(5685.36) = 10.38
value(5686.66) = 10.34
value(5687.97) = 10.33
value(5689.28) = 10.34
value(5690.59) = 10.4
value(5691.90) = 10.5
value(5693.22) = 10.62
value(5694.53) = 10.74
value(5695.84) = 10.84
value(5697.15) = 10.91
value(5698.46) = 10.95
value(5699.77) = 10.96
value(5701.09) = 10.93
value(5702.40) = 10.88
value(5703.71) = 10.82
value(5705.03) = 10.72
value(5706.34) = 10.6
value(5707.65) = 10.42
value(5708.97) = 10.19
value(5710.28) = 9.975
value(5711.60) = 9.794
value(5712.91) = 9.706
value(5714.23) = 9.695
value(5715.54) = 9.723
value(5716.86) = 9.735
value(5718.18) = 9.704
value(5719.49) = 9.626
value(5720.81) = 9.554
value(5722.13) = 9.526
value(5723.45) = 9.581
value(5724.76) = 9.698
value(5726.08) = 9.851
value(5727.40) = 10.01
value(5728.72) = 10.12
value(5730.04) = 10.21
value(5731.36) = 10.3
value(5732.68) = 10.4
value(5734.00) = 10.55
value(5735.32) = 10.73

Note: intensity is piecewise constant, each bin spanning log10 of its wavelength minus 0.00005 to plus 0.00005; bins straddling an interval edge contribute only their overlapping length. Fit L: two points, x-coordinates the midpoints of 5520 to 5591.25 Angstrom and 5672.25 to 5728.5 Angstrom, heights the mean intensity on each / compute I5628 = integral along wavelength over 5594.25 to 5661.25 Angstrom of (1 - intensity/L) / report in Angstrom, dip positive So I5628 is 3.6 Angstrom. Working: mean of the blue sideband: 9.61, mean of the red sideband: 10.1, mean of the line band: 9.35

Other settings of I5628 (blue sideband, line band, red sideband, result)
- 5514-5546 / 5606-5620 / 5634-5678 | 0.10 Angstrom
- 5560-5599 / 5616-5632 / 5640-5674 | 1.42 Angstrom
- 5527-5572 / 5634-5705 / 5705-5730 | -2.13 Angstrom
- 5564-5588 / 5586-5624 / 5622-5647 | 2.70 Angstrom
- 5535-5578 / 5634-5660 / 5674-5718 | 0.55 Angstrom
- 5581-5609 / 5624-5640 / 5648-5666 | 0.81 Angstrom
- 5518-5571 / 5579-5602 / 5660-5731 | -0.20 Angstrom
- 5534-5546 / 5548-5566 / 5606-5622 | 1.14 Angstrom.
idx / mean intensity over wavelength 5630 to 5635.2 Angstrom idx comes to 9.09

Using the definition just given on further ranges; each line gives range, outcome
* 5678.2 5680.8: 10.1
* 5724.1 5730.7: 9.98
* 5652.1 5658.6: 9.51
